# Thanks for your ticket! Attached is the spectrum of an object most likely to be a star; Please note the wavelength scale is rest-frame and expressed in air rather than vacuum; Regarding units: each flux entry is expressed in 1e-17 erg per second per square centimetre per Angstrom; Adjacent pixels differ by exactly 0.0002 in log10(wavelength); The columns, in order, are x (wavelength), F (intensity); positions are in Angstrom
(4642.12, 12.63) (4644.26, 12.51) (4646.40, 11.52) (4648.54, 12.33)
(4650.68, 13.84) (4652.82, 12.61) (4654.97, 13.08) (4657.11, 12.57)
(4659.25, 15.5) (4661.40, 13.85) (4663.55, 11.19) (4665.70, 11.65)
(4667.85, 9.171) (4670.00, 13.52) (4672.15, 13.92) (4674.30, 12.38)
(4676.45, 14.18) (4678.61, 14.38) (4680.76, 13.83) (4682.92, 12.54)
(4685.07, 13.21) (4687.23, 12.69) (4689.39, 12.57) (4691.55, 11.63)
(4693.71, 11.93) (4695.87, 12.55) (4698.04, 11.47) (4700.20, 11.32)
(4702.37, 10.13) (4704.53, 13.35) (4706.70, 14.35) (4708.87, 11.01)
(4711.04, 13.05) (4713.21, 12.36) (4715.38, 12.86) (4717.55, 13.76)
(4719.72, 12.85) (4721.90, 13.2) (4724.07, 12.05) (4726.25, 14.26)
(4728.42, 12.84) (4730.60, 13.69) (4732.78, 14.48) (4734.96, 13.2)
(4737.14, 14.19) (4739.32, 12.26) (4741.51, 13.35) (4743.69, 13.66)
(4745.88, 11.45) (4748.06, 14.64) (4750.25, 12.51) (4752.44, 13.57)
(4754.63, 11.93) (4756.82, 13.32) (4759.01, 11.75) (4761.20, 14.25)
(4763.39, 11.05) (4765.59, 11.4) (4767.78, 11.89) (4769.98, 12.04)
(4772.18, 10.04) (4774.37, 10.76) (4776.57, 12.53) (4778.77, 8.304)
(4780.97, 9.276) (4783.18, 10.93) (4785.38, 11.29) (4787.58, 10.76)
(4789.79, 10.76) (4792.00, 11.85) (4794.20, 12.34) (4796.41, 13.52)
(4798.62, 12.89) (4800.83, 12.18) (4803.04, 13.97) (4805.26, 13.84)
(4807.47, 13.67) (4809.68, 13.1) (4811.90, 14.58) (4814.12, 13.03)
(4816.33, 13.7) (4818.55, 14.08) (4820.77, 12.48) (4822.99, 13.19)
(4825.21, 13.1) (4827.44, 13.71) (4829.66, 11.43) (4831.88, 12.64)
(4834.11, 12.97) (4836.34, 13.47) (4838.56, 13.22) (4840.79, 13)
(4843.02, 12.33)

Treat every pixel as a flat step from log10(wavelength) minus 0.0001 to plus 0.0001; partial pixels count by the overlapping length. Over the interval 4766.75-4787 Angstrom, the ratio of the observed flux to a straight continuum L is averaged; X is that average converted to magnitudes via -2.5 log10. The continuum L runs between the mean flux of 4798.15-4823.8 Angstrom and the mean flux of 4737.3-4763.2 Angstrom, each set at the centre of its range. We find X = 0.22 mag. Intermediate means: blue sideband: 12.9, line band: 10.8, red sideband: 13.4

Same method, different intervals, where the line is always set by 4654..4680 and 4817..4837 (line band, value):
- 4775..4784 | 0.26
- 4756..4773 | 0.09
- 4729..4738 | -0.07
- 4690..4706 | 0.10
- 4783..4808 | 0.06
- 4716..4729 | -0.02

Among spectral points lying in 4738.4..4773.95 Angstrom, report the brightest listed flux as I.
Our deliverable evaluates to 14.64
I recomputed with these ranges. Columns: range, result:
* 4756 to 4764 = 14.25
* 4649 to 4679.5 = 15.5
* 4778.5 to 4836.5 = 14.58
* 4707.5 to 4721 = 13.76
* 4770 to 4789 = 12.53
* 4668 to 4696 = 14.38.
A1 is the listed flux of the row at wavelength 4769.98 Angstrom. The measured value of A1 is 12.04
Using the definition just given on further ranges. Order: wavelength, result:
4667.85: 9.171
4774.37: 10.76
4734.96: 13.2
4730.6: 13.69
